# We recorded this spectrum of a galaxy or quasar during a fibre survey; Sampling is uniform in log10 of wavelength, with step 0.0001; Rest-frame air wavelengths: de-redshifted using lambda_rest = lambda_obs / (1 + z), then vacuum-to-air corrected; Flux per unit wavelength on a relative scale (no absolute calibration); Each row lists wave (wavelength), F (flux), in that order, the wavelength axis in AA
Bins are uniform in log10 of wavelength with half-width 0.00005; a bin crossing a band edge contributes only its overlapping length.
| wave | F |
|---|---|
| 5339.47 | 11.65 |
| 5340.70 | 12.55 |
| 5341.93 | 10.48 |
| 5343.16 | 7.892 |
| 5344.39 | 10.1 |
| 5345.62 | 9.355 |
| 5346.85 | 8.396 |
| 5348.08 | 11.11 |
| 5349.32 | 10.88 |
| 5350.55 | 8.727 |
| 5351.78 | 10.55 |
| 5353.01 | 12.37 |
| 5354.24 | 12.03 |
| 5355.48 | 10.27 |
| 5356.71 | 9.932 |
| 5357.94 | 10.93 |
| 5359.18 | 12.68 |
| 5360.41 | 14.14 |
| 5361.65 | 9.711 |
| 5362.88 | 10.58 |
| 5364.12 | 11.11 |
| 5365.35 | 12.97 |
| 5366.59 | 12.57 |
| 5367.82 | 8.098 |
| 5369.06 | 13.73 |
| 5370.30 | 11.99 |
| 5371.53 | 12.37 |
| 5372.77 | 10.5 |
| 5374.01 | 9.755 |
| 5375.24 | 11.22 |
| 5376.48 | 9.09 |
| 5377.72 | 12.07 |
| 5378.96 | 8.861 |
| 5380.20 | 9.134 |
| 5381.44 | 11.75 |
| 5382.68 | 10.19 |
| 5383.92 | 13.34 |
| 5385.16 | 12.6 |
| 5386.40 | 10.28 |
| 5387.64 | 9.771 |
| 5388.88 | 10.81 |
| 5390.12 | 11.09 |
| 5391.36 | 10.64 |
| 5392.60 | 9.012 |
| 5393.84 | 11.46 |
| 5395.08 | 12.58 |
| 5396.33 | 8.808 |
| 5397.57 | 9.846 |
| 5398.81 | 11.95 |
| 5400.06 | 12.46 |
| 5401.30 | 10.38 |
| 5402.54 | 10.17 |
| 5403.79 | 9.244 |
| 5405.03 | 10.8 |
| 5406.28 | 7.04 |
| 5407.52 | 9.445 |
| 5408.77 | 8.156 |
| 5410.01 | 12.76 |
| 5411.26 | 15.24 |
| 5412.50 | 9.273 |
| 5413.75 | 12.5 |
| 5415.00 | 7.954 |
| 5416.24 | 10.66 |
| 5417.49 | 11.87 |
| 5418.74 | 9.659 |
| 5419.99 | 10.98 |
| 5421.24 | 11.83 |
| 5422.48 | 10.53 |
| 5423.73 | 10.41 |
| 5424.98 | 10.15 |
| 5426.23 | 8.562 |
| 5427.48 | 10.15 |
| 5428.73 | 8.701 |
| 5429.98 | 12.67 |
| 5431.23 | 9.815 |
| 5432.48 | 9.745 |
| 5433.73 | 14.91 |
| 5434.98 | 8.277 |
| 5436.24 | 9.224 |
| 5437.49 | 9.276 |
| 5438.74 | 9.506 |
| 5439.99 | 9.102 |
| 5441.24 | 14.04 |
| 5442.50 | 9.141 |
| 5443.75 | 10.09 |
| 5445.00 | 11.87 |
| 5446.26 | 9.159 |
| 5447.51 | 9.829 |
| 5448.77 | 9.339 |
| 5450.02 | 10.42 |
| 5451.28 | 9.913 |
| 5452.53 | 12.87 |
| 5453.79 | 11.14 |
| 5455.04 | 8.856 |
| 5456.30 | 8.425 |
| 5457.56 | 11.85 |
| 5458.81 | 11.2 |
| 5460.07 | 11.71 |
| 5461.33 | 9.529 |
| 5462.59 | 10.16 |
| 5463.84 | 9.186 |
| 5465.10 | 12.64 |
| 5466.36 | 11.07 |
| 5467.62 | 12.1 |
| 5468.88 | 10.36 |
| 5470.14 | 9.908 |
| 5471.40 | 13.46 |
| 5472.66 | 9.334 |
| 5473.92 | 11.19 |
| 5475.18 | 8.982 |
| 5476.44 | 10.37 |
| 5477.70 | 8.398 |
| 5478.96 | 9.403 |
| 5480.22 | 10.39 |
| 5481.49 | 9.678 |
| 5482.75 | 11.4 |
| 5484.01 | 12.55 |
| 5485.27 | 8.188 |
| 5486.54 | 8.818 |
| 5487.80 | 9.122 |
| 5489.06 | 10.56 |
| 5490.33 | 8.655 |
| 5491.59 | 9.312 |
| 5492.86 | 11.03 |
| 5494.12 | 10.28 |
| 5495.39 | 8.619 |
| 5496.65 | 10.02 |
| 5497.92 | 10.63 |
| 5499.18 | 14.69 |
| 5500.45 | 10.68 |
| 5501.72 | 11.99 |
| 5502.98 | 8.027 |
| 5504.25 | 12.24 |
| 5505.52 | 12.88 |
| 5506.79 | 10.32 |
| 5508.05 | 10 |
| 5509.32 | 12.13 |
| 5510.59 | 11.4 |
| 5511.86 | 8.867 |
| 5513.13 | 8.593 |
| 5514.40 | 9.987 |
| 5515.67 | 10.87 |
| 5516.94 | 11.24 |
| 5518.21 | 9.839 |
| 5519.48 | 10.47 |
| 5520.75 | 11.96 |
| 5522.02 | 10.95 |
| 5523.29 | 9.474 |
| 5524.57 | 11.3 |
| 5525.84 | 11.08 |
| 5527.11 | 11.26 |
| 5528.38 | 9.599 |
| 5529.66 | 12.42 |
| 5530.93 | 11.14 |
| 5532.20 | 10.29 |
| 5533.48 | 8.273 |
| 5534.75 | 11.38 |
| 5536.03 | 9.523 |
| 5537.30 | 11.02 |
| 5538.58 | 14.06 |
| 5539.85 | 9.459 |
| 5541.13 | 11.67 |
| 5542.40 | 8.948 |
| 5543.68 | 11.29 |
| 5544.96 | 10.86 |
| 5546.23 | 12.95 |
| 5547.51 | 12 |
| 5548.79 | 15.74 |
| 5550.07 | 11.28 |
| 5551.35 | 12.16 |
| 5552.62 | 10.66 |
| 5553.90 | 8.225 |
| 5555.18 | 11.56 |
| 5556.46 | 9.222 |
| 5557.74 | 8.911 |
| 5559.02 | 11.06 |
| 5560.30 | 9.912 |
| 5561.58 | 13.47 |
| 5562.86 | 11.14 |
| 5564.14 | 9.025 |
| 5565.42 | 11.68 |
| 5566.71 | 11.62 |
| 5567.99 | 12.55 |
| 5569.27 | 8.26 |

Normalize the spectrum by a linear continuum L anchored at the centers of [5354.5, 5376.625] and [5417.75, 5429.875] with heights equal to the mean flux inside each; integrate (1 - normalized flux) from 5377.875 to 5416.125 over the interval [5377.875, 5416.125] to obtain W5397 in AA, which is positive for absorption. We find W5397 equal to 0.4 AA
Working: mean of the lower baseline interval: 11.3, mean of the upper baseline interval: 10.3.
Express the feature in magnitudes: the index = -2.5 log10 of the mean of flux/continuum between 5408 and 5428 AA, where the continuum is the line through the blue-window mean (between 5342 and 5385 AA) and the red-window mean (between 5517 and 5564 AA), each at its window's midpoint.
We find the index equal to 0.02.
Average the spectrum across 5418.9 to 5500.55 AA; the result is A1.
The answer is 10.4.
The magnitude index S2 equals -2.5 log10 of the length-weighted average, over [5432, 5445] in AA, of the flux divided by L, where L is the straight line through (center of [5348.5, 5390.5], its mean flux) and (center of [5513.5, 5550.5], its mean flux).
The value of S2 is 0.06 mag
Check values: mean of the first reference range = 11.1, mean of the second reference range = 11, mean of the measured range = 10.4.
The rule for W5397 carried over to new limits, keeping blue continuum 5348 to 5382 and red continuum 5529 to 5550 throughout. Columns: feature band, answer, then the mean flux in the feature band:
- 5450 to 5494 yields 3.4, 10.3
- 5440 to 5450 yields 0.7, 10.4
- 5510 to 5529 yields 1.4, 10.5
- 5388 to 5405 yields 0.7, 10.6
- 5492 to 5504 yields 0.6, 10.7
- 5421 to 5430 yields 0.8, 10.2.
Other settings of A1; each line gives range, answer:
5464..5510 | 10.5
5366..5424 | 10.7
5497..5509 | 11.3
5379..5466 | 10.5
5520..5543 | 10.8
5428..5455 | 10.4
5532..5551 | 11.3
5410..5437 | 10.7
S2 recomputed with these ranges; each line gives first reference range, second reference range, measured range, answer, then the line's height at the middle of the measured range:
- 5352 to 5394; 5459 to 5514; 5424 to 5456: 0.05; 10.7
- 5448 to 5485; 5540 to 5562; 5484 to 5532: 0.03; 10.8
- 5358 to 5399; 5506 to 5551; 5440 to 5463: 0.05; 11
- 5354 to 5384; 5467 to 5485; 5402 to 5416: 0.06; 10.9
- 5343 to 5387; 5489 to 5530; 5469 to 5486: 0.05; 10.7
